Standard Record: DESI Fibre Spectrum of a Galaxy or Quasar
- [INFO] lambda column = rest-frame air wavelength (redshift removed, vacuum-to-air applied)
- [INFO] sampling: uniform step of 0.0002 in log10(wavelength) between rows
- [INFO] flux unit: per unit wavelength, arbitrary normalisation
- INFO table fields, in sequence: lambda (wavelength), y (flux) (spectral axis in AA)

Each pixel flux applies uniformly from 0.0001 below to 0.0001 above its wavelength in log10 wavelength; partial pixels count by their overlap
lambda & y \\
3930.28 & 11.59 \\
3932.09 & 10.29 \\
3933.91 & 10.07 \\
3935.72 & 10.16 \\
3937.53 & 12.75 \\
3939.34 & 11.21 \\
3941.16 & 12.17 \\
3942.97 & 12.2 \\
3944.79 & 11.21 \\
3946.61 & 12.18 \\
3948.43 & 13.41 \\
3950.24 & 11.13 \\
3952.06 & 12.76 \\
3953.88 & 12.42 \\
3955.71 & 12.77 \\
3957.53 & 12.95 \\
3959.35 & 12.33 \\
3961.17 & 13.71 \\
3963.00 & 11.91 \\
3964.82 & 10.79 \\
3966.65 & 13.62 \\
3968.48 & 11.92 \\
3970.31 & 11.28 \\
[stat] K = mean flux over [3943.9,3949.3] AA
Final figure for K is 12.3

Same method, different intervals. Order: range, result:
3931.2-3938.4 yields 10.8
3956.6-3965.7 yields 12.4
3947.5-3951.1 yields 12.3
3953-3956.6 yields 12.6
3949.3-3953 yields 12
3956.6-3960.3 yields 12.7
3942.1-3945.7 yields 11.7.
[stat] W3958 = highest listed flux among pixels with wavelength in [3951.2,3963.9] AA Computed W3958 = 13.71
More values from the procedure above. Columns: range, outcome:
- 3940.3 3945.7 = 12.2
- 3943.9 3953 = 13.41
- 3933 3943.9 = 12.75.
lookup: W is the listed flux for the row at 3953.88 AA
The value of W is 12.42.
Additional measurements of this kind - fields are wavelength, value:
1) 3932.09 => 10.29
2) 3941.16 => 12.17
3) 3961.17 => 13.71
